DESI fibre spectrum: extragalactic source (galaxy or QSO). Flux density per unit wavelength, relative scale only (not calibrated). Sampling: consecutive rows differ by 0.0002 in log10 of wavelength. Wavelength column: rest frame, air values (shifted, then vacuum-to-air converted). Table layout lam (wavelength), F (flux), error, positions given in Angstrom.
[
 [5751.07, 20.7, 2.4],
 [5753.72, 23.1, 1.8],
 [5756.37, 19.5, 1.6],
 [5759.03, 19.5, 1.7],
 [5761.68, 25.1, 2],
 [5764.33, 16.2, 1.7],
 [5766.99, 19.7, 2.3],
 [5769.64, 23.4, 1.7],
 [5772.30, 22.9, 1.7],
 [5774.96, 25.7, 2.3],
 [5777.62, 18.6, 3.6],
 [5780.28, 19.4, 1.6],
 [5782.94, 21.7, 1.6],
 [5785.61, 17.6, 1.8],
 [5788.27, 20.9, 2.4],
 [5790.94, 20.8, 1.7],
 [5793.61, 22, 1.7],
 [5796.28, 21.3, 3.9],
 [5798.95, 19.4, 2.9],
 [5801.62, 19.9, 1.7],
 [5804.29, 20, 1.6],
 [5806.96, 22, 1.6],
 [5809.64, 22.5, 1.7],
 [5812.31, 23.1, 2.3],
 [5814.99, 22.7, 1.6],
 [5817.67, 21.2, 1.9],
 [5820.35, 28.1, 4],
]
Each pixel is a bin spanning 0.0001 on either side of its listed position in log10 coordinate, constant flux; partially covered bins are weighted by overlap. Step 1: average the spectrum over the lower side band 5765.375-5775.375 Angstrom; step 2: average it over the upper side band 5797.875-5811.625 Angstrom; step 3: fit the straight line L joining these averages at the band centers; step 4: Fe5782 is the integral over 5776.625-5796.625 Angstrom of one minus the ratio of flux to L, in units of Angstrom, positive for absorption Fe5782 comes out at 1.3 Angstrom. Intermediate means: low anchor 22.5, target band 20.3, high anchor 20.9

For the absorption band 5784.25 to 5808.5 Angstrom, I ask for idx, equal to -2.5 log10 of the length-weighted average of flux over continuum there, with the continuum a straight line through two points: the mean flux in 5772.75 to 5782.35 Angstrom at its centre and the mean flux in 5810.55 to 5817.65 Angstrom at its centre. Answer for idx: 0.08 mag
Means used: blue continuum 21.4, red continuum 22.6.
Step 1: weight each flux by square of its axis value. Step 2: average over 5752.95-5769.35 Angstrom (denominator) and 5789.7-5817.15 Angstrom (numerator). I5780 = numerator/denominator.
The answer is 1.05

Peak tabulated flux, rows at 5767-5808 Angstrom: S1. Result 25.7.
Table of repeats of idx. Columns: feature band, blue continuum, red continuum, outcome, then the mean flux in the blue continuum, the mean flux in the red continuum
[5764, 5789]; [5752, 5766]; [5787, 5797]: 0.01 mag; 20.6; 21.2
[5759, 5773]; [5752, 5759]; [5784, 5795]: -0.03 mag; 20.9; 20.3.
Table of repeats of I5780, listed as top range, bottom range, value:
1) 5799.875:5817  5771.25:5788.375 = 1.04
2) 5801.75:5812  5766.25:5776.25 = 0.94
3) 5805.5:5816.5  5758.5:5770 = 1.11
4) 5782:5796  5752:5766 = 1.01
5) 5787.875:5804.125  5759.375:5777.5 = 0.96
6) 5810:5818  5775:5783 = 1.11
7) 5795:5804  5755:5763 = 0.96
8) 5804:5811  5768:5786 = 1.02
